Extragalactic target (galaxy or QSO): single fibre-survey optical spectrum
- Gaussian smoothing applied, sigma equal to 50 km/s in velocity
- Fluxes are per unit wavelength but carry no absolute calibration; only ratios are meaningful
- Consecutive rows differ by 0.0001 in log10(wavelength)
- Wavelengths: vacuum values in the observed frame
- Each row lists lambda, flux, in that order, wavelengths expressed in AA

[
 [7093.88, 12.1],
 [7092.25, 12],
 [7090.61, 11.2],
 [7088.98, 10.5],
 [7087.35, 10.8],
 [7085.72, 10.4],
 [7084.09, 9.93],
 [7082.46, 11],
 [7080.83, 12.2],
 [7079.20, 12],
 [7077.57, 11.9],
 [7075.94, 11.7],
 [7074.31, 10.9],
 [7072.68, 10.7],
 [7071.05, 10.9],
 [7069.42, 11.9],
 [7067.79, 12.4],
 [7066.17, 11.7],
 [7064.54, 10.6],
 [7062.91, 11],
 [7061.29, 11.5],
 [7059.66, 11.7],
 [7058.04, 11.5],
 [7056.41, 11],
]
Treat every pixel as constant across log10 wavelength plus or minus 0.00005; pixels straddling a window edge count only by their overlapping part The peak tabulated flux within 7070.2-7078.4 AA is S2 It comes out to 11.9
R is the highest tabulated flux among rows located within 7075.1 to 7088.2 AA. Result 12.2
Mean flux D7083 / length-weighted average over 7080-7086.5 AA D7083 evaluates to 10.9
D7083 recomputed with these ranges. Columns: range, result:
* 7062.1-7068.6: 11.4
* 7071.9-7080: 11.4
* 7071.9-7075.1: 10.8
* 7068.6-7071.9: 11.4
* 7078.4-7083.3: 11.7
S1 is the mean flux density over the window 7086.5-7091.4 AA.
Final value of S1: 10.8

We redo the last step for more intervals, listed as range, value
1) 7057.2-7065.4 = 11.3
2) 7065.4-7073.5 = 11.5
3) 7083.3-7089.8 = 10.4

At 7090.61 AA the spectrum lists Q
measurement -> 11.2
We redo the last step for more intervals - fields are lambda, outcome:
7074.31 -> 10.9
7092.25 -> 12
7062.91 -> 11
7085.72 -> 10.4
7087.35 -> 10.8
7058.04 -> 11.5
